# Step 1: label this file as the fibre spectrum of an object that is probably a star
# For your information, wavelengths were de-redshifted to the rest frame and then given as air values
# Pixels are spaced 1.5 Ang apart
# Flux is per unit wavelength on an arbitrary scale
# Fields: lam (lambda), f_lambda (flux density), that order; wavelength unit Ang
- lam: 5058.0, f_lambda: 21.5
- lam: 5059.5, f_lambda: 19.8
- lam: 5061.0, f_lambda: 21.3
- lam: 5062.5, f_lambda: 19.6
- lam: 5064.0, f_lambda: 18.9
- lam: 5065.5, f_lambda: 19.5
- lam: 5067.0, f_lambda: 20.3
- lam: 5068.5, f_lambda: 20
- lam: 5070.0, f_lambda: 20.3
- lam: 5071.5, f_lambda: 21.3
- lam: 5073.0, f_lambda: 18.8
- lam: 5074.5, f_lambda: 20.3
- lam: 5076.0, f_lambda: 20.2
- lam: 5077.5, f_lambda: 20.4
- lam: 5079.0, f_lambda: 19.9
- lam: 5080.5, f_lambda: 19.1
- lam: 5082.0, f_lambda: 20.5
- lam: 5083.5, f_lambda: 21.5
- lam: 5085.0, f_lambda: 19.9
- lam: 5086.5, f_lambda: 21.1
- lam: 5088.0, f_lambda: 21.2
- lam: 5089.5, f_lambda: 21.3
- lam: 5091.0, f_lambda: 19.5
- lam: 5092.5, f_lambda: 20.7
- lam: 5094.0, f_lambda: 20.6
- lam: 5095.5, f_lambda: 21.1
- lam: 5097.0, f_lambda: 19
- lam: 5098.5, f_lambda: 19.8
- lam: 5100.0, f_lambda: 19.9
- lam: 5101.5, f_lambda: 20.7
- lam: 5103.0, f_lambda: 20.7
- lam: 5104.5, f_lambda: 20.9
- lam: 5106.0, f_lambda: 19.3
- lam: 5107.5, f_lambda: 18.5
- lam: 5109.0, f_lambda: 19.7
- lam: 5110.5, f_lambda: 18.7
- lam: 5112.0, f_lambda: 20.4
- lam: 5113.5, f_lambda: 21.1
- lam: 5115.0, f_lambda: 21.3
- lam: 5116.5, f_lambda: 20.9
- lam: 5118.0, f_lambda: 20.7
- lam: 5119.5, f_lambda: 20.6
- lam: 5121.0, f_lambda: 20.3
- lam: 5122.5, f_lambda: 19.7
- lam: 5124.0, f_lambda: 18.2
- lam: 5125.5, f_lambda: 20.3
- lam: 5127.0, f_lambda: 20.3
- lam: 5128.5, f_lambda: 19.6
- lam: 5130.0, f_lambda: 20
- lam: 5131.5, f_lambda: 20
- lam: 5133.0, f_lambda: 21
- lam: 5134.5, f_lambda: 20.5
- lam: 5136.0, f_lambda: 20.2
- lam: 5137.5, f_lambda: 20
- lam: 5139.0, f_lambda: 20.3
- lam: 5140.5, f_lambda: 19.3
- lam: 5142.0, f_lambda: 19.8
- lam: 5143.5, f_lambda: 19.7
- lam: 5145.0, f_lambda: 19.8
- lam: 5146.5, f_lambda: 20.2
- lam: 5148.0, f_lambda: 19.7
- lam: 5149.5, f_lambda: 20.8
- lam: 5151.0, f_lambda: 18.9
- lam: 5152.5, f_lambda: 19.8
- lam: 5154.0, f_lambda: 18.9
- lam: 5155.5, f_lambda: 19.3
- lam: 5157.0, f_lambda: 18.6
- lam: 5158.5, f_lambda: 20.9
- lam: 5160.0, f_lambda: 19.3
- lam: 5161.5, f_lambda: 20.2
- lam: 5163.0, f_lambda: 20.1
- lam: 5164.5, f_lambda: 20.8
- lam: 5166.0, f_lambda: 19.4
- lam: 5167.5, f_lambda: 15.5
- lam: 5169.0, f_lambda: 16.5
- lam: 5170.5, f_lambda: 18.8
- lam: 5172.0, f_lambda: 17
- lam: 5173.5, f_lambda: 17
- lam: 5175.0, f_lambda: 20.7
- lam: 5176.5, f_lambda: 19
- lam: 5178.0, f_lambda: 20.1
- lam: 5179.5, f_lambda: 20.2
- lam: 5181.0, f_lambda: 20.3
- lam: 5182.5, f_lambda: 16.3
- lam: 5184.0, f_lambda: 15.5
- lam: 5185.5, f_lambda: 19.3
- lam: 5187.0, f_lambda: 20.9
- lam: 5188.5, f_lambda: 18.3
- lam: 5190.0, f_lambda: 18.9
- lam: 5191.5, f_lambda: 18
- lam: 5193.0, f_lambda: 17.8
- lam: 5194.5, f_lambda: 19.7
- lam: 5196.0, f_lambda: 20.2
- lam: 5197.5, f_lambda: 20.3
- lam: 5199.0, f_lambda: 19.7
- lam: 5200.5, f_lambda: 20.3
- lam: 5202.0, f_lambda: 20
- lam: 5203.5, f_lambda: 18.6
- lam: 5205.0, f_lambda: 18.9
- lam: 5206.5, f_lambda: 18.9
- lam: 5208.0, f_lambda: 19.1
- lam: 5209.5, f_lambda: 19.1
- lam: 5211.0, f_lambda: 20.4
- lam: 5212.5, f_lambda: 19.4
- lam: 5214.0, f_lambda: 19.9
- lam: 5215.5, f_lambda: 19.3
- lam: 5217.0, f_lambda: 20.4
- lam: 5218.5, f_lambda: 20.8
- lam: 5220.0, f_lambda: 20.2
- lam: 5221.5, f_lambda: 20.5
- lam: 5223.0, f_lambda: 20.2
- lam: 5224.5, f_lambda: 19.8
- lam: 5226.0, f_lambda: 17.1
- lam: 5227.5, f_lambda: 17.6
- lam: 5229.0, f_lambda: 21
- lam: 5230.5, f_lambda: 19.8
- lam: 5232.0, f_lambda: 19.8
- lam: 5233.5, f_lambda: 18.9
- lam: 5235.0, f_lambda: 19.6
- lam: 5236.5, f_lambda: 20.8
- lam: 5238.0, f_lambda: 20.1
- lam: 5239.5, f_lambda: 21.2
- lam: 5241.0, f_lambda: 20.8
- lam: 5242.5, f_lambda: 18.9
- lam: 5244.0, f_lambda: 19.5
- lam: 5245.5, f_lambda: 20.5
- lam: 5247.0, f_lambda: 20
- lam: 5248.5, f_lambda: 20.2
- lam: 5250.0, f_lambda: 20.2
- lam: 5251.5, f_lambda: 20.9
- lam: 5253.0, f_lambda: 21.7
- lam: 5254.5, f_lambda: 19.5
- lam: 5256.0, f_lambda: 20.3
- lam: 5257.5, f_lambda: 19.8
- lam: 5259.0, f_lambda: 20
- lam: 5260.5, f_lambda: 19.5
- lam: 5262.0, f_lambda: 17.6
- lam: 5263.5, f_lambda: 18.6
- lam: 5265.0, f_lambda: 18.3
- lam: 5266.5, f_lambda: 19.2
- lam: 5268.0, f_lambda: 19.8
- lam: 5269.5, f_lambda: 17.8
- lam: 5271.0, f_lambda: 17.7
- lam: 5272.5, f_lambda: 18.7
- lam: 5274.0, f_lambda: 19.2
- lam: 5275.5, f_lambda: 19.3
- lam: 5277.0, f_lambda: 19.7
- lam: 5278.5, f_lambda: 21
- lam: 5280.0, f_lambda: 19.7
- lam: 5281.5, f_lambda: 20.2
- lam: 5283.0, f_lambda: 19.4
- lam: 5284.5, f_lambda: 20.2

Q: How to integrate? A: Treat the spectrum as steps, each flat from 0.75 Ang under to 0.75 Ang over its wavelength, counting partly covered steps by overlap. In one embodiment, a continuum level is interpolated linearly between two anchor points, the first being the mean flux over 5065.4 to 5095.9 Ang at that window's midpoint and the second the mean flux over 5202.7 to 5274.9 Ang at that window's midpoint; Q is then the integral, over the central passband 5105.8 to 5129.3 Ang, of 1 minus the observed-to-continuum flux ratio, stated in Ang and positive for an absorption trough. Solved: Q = 0.2 Ang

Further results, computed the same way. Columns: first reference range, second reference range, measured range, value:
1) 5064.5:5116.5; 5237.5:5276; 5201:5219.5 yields 0.17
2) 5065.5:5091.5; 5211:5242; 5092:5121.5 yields -0.02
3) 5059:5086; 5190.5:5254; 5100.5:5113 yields 0.08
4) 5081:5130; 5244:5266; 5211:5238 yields 0.18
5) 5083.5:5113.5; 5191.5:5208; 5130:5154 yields -0.14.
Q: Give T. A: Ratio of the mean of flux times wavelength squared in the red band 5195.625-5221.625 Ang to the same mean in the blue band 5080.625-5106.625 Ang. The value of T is 1.01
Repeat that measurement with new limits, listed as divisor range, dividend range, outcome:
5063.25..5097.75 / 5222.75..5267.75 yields 1.04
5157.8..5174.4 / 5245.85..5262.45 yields 1.11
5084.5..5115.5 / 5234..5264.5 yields 1.04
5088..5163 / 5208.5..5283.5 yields 1.03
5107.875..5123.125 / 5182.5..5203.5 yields 0.97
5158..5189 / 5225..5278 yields 1.07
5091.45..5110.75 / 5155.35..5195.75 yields 0.97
